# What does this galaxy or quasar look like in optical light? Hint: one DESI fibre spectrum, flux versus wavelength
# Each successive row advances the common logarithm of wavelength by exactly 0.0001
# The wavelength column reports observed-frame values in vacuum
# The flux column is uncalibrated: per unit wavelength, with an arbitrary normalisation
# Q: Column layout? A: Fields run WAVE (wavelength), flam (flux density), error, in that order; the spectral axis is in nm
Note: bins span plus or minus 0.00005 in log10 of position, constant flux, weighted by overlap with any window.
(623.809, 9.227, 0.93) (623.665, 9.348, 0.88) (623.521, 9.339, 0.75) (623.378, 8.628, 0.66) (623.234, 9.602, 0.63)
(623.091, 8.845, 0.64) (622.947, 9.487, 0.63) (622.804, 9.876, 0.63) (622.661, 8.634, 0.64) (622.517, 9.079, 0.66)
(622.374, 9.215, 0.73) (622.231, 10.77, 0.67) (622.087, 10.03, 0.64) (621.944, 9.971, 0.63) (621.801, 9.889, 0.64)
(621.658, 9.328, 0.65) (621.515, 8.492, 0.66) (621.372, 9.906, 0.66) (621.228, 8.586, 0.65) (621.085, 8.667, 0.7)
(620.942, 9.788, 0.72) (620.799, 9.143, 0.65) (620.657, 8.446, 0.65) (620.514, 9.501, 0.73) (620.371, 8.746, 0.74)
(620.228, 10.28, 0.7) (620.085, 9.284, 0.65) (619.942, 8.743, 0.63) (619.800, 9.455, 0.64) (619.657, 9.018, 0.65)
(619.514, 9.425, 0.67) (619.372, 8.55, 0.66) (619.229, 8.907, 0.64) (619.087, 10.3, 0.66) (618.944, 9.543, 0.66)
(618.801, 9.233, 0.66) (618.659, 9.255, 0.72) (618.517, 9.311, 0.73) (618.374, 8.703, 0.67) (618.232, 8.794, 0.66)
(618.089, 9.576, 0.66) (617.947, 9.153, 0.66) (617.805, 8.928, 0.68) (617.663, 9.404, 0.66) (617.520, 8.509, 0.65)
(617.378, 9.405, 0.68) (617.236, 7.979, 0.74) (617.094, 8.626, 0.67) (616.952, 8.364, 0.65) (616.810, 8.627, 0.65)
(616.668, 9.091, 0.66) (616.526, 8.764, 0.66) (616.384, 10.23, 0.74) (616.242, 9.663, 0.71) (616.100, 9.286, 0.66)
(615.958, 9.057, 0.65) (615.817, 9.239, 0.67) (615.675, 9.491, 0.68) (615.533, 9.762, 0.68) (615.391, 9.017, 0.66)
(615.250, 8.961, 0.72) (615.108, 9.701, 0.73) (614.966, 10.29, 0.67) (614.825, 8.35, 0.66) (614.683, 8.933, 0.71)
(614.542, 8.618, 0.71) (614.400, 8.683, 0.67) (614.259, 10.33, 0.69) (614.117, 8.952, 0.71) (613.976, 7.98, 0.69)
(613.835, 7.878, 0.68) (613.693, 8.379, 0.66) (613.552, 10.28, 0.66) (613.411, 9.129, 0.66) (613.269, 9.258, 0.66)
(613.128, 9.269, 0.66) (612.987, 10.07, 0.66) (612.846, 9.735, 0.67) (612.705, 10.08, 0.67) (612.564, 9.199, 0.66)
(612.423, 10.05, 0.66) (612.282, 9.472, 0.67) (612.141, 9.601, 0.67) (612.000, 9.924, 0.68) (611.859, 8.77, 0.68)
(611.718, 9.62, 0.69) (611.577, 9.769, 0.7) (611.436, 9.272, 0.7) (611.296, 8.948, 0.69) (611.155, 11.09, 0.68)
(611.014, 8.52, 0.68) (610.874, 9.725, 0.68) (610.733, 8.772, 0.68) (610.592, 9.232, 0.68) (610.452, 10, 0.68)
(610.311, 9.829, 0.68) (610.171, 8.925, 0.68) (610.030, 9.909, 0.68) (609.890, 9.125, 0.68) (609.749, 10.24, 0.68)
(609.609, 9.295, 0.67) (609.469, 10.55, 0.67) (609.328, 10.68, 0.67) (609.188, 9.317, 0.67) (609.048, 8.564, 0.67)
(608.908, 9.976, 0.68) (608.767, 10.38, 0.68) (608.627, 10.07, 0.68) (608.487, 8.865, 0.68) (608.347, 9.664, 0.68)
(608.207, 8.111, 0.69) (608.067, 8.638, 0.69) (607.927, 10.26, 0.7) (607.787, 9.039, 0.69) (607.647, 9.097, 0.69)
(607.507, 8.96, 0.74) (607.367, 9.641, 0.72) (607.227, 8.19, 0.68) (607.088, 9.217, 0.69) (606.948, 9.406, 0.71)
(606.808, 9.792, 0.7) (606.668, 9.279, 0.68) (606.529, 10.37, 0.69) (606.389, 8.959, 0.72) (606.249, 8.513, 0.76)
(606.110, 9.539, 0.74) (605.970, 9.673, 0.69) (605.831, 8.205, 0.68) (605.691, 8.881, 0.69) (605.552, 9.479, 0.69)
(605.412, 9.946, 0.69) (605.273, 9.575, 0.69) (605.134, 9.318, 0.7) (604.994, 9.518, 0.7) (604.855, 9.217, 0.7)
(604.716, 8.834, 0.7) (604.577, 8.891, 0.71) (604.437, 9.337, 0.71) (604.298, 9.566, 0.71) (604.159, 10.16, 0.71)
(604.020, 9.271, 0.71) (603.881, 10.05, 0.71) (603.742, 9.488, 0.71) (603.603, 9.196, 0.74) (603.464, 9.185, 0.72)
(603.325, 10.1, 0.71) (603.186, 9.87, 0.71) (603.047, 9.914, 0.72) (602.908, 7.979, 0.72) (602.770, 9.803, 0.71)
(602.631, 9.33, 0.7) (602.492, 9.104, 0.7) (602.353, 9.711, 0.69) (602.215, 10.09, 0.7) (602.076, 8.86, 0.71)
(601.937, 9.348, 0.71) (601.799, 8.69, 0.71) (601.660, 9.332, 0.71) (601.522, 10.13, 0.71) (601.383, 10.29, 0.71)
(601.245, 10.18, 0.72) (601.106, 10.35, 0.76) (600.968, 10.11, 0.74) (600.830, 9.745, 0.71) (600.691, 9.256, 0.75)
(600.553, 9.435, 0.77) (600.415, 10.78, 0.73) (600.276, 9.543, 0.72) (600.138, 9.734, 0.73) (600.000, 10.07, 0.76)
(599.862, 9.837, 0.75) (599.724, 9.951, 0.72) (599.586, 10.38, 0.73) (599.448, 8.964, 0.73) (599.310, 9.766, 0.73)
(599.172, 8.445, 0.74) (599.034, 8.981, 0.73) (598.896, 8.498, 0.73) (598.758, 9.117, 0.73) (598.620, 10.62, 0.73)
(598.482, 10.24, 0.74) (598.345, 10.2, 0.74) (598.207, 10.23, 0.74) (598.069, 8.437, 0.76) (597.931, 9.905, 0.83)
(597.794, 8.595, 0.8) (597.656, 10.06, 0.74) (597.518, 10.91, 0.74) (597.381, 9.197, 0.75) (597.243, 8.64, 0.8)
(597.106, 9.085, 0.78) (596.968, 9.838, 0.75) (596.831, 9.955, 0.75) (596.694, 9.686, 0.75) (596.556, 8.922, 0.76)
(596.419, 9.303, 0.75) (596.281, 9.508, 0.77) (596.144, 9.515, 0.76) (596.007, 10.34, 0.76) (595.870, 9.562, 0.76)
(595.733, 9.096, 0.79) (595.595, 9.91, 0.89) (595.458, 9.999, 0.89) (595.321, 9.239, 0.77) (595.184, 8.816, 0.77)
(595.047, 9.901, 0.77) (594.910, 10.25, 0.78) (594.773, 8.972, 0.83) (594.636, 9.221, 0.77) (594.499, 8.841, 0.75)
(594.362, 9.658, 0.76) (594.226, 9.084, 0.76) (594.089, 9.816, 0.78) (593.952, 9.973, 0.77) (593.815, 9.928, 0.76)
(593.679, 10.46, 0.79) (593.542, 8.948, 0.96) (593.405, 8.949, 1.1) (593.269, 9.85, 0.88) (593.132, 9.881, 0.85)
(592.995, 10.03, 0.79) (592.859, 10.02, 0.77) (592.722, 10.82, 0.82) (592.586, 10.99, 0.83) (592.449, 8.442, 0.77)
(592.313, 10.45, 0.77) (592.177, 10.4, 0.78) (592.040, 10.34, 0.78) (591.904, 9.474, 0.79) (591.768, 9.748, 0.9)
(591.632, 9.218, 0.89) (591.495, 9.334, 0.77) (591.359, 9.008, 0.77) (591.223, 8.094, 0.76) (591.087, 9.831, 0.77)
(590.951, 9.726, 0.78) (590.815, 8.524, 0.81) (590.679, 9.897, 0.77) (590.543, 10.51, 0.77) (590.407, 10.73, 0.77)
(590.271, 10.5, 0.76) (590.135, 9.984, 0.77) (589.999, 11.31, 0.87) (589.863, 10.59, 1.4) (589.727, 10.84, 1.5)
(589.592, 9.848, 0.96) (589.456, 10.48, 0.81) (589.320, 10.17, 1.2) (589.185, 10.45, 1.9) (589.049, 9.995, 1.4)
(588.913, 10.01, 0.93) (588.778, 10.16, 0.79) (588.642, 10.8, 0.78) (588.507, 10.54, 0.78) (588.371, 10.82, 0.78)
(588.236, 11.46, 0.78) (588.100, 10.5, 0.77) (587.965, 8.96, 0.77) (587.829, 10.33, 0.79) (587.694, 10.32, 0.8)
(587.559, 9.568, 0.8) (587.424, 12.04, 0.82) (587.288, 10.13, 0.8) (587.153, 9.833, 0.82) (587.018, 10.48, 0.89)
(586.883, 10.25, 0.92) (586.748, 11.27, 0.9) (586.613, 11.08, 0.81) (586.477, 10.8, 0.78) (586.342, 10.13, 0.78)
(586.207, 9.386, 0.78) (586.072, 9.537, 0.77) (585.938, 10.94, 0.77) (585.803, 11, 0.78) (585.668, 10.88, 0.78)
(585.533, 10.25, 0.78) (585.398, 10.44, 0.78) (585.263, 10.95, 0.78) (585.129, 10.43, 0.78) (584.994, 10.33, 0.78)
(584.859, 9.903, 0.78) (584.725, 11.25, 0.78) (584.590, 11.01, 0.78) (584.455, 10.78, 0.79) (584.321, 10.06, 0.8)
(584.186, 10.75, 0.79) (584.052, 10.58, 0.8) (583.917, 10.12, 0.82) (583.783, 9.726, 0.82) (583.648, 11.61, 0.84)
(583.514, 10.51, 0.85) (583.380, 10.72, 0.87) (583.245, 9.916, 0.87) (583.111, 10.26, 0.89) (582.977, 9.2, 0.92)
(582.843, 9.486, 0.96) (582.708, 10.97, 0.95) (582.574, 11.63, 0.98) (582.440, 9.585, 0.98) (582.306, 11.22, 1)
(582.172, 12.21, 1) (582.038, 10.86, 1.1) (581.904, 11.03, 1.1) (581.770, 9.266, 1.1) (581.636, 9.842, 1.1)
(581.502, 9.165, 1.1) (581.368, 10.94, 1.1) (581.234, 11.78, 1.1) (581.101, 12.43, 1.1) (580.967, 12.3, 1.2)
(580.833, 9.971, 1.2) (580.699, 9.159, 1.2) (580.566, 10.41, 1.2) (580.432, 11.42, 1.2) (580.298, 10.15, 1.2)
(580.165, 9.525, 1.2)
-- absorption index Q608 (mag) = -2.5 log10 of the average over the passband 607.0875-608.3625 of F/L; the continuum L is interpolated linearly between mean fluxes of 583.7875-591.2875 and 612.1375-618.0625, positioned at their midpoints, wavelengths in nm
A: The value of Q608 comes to 0.052 mag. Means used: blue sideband 10.4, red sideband 9.18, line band 9.05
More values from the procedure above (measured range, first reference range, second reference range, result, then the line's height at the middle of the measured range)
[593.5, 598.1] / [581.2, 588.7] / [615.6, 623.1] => 0.06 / 10.1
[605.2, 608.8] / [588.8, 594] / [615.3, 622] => 0.02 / 9.5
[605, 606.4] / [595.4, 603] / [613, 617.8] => 0.02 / 9.39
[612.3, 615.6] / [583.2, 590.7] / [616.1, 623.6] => 0.02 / 9.44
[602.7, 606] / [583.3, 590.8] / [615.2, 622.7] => 0.04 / 9.78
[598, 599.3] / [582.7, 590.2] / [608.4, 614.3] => 0.06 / 9.97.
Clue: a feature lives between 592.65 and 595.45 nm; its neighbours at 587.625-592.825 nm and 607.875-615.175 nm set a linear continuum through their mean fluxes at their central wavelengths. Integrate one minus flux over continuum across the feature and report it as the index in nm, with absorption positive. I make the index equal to 0.09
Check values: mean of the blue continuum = 10.1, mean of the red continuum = 9.43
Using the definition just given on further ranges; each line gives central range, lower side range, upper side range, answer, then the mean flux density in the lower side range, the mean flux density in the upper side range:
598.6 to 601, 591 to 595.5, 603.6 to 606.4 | -0.03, 9.64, 9.33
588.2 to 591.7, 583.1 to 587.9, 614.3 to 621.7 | 0.07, 10.5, 9.14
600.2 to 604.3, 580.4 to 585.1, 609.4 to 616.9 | 0.07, 10.6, 9.37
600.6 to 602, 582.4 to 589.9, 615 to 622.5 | 0.02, 10.4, 9.24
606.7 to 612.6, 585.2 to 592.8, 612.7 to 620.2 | -0.03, 10.2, 9.16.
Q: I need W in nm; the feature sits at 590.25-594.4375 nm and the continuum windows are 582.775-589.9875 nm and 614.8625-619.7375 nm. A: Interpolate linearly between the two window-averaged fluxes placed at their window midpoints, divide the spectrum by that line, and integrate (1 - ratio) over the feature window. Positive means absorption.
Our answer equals 0.18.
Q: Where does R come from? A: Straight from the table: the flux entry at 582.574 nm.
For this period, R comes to 11.63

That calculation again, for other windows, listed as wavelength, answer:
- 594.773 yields 8.972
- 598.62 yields 10.62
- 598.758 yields 9.117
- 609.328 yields 10.68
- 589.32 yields 10.17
